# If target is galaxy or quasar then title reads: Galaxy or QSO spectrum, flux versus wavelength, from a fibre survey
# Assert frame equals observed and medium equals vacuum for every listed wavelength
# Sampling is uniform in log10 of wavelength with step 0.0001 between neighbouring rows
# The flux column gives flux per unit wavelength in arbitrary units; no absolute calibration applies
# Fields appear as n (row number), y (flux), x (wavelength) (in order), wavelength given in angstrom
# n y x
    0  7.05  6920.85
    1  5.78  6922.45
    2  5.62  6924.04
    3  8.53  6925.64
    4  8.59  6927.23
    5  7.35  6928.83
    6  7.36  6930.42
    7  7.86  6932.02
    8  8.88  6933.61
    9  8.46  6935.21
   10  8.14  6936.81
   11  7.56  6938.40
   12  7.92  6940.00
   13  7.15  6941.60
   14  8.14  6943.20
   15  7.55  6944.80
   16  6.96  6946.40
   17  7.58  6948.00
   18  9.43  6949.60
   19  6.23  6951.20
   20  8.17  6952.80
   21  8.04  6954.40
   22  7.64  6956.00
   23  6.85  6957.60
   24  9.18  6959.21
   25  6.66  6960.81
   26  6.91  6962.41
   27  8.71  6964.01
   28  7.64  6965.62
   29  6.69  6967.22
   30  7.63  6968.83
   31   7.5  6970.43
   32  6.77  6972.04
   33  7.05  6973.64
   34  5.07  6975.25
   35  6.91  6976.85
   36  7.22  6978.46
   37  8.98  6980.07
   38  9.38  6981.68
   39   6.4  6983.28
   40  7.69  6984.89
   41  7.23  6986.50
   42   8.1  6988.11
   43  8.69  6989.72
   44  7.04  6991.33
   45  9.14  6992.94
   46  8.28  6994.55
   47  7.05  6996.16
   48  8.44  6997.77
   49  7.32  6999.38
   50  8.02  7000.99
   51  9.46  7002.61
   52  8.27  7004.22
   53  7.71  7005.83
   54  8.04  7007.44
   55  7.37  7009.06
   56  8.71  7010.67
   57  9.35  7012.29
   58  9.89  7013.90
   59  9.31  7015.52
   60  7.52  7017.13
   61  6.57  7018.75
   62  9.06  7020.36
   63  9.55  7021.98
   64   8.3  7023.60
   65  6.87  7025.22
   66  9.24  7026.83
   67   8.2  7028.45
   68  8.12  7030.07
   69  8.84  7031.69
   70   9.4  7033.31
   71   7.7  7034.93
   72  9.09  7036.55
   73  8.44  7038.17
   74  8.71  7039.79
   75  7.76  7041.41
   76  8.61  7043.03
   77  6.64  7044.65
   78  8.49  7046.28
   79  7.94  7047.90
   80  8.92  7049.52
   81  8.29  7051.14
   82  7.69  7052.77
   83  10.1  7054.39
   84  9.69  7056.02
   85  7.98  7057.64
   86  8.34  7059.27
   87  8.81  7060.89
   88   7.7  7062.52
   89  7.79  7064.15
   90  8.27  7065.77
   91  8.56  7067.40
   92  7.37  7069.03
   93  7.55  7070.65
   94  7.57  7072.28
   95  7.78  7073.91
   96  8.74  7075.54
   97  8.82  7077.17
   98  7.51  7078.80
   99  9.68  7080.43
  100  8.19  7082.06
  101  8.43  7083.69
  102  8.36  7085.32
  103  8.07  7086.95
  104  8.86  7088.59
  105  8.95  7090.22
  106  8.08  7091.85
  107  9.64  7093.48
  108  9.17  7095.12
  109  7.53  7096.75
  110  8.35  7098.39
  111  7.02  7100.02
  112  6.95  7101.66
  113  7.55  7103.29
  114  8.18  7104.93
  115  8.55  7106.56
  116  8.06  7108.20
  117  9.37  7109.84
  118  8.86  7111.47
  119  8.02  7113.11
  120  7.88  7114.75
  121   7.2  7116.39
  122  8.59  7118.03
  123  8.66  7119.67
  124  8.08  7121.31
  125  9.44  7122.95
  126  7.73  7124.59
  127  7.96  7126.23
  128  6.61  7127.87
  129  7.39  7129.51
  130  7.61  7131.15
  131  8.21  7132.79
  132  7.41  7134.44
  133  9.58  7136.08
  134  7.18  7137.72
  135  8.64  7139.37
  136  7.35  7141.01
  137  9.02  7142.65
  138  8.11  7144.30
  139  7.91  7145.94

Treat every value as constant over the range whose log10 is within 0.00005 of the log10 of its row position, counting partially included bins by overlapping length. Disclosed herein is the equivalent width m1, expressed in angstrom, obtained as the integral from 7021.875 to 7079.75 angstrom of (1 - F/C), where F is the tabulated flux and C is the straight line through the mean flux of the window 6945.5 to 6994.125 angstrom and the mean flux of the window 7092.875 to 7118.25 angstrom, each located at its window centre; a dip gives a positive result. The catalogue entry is -2.75 angstrom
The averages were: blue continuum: 7.59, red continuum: 8.16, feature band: 8.3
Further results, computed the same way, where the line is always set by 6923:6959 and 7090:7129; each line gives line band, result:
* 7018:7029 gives -0.4 angstrom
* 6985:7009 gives -0.4 angstrom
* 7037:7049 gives -0.2 angstrom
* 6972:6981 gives 0.9 angstrom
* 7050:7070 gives -0.9 angstrom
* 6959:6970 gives 0.4 angstrom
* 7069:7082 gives -0.2 angstrom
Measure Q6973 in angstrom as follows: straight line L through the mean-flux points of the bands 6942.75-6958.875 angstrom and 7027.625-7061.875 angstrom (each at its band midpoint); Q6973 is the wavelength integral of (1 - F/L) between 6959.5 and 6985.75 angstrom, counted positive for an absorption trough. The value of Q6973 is 1.7 angstrom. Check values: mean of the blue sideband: 7.69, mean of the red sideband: 8.46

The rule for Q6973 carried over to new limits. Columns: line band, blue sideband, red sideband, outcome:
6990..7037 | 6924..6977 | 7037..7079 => -2.1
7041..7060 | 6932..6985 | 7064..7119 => -0.8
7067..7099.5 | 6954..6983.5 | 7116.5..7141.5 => -2.0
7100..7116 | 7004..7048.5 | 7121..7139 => -0.1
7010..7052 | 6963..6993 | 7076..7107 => -2.9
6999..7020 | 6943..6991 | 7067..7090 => -1.3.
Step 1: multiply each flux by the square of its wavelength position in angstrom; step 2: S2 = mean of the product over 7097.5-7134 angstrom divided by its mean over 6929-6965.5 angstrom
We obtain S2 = 1.08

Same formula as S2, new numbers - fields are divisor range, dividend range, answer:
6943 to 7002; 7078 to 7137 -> 1.12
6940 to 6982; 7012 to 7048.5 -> 1.14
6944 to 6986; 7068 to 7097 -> 1.16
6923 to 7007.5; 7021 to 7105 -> 1.11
